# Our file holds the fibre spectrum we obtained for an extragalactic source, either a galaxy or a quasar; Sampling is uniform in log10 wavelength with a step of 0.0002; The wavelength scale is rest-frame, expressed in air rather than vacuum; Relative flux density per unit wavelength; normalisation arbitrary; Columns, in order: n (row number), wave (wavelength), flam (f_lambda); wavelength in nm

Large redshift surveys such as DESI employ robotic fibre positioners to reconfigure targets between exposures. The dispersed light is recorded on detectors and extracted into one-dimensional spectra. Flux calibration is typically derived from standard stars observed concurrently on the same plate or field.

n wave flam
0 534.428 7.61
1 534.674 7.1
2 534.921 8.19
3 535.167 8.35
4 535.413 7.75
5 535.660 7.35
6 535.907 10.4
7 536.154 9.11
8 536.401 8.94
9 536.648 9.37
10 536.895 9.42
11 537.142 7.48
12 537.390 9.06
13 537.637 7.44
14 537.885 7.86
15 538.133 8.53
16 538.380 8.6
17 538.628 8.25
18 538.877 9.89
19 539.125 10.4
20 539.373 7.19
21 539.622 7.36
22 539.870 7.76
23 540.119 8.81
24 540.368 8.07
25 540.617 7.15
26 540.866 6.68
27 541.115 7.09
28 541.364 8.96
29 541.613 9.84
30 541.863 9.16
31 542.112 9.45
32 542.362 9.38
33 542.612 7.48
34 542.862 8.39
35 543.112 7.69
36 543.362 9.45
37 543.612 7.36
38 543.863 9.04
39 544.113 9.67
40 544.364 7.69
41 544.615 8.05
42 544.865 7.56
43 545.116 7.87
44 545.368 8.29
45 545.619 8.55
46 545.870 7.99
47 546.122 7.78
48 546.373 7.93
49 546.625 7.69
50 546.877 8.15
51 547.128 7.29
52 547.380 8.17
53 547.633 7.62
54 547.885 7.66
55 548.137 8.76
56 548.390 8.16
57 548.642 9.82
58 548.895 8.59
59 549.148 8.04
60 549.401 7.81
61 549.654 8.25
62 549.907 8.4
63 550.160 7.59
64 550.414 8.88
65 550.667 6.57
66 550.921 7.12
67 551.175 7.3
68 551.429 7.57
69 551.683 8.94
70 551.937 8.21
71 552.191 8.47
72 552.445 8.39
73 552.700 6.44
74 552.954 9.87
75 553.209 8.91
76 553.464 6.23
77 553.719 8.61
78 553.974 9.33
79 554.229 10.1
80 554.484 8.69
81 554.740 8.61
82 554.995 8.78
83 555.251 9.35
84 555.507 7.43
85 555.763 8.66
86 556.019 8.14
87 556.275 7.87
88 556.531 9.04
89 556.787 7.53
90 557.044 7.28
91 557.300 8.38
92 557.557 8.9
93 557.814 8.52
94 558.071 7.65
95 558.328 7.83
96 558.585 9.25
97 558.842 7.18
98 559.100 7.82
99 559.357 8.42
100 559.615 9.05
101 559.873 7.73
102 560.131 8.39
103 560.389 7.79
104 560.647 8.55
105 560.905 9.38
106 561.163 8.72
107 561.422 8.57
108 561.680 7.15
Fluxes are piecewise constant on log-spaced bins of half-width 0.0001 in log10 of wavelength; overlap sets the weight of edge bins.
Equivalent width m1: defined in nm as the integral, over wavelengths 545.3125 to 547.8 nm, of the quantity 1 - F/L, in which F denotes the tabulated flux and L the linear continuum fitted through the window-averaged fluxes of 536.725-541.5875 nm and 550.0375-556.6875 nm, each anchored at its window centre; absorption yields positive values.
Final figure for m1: 0.10 nm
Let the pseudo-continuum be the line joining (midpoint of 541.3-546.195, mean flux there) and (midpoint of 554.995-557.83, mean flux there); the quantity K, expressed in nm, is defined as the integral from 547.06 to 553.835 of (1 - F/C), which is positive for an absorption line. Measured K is 0.25 nm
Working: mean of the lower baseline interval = 8.48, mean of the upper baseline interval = 8.29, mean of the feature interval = 8.07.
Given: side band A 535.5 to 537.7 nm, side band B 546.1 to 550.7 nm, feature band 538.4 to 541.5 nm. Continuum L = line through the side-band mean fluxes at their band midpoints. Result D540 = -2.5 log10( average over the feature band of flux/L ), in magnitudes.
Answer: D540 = 0.053 mag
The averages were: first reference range 8.75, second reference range 8.1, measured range 8.15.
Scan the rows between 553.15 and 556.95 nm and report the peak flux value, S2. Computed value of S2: 10.1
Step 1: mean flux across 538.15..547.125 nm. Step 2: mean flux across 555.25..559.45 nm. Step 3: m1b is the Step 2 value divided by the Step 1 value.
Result 1.0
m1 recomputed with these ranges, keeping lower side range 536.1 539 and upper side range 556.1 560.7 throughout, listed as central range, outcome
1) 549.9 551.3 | 0.13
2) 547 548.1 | 0.08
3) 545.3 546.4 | 0.04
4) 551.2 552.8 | 0.06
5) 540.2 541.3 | 0.15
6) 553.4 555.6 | -0.11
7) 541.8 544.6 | -0.02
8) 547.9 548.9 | -0.04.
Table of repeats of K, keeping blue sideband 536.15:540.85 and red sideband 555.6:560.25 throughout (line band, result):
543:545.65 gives 0.02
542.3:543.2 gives 0.02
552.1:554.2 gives -0.03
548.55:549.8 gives -0.03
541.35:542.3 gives -0.12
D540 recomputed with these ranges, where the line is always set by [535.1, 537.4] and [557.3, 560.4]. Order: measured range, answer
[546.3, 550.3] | 0.043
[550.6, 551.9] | 0.109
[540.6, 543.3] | 0.028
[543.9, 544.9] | 0.021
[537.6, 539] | 0.023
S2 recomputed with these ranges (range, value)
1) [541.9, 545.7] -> 9.67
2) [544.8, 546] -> 8.55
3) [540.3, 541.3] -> 8.07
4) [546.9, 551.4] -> 9.82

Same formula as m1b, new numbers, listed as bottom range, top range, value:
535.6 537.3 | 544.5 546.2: 0.90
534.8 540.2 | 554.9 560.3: 0.97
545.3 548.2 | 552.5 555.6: 1.07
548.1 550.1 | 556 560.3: 0.97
